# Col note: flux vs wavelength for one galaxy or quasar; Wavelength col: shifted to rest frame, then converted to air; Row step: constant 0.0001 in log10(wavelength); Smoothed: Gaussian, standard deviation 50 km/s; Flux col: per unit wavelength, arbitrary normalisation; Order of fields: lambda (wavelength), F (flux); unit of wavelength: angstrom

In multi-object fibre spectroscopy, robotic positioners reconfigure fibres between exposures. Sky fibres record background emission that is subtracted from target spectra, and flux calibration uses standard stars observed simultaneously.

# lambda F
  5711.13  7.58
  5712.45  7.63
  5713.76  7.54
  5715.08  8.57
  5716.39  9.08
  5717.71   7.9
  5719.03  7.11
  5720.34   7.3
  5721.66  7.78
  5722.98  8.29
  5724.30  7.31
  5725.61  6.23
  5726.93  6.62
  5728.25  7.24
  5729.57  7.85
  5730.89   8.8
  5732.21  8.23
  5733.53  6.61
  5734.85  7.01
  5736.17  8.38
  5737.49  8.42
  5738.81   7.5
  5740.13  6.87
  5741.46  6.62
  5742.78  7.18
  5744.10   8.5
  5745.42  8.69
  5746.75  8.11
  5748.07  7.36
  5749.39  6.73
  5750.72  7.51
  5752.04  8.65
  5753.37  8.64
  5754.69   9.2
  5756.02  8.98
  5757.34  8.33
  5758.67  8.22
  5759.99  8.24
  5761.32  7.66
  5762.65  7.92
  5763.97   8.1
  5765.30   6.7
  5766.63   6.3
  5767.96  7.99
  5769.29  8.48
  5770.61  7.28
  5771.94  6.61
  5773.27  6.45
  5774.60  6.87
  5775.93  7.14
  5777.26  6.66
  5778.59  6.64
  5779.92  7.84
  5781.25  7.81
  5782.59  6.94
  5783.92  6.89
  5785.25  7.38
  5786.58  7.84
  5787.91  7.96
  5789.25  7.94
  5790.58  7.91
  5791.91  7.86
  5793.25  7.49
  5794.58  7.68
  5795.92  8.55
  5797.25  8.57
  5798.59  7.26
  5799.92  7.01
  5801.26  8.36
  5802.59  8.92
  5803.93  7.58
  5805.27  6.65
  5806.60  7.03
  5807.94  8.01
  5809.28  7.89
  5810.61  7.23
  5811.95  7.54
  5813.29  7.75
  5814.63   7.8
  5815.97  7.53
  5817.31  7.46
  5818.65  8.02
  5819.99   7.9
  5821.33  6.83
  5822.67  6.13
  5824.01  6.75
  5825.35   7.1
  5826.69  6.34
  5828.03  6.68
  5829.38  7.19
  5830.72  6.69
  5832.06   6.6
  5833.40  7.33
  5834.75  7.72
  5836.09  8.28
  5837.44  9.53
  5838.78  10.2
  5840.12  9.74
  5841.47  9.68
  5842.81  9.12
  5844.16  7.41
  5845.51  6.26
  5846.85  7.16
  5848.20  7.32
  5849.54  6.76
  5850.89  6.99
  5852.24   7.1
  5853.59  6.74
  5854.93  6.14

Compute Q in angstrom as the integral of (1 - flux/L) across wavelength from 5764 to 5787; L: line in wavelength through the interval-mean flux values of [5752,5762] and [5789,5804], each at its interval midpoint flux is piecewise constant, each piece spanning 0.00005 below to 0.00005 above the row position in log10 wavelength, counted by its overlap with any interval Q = 2.9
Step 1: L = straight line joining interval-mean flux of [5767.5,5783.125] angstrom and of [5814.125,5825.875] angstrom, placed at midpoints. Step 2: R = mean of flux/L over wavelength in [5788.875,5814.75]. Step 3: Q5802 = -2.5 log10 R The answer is -0.07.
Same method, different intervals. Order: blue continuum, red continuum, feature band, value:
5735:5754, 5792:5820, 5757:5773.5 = 0.03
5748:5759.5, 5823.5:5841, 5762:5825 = 0.07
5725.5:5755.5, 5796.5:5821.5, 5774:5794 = 0.04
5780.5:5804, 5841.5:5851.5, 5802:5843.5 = -0.02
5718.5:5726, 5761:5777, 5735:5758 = -0.09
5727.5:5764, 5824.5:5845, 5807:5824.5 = 0.07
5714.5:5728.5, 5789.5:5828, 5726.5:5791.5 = -0.01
